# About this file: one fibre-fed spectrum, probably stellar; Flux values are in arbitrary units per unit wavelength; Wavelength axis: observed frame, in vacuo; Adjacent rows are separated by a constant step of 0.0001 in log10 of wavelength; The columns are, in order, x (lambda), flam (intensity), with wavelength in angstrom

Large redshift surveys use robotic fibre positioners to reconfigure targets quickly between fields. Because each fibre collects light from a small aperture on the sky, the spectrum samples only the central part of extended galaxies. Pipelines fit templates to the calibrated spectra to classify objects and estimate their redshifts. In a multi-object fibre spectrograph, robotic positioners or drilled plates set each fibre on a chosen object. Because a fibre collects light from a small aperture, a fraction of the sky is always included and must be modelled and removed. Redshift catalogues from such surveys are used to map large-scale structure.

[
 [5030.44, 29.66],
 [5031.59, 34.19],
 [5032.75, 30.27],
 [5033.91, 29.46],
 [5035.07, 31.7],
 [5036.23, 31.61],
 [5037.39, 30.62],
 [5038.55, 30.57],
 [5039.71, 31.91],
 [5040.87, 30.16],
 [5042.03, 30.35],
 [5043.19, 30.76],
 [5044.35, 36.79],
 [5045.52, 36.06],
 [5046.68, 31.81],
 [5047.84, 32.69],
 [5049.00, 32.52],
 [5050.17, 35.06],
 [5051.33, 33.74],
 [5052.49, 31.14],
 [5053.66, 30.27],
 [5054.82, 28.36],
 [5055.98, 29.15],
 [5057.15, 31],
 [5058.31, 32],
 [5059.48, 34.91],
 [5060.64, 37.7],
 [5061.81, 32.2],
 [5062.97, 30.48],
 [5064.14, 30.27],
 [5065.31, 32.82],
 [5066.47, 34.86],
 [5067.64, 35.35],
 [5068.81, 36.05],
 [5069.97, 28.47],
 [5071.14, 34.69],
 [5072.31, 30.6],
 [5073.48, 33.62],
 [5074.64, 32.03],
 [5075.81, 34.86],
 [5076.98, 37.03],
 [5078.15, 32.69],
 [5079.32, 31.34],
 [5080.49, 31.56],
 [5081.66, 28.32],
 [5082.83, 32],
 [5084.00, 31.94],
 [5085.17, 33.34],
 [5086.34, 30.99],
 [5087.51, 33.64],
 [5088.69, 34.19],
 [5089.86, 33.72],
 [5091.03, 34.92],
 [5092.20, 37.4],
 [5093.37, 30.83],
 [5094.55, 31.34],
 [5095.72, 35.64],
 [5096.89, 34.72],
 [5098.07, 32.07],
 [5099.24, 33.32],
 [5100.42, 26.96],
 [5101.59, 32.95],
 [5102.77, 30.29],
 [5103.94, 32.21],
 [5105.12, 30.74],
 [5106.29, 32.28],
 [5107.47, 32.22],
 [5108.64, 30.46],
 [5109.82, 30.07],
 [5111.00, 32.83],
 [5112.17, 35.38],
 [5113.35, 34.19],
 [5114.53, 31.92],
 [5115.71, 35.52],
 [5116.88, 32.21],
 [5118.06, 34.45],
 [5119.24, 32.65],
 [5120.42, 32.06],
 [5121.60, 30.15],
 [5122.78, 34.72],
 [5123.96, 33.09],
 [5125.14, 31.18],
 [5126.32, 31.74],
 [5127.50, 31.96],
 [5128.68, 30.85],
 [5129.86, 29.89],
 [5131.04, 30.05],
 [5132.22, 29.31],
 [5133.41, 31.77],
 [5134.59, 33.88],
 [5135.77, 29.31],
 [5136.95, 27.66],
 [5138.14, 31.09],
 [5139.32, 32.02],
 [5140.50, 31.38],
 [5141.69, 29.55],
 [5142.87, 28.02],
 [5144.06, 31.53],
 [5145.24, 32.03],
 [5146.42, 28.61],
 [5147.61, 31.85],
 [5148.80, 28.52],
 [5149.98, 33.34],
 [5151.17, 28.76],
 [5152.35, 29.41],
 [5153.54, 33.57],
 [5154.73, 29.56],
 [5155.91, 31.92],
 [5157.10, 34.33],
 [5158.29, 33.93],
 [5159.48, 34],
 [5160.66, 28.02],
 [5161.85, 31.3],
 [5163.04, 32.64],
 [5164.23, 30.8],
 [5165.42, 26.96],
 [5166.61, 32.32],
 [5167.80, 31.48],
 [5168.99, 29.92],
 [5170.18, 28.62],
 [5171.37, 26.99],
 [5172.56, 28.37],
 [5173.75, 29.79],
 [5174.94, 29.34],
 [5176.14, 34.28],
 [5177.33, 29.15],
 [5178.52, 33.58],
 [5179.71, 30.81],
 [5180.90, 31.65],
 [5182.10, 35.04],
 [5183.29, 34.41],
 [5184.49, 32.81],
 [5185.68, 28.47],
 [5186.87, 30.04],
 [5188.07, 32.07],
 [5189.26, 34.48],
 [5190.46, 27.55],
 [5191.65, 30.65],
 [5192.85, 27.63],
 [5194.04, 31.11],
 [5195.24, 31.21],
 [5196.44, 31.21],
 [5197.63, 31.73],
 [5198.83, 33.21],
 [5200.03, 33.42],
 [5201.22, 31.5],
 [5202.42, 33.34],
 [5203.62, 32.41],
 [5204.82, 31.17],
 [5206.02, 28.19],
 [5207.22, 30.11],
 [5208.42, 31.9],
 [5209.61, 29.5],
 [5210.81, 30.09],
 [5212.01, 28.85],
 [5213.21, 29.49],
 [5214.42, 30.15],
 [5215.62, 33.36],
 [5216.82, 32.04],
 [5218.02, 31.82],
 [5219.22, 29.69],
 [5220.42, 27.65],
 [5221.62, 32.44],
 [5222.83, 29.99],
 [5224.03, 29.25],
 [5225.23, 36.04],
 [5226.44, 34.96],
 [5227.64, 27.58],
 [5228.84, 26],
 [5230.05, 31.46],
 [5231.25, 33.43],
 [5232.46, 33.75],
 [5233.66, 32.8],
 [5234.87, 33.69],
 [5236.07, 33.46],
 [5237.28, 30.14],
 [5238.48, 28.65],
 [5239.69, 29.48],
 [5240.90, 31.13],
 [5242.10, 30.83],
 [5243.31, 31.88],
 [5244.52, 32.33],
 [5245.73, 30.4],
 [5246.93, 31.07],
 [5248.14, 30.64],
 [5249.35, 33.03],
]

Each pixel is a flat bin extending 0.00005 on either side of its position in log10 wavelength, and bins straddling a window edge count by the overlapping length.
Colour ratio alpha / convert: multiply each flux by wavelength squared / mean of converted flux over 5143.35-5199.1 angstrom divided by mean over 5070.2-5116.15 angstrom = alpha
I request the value 0.98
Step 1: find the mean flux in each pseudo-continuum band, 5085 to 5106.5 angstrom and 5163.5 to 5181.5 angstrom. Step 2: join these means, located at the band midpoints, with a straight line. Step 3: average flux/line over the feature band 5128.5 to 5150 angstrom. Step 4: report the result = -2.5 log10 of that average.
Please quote 0.03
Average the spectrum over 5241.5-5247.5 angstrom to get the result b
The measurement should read 31.3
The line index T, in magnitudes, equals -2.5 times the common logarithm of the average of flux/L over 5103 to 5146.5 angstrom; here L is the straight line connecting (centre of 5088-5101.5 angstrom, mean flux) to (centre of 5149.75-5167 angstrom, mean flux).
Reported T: 0.02 mag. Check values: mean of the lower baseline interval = 33.2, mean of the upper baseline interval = 31.3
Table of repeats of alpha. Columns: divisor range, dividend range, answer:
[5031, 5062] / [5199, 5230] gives 1.03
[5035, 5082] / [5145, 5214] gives 1.00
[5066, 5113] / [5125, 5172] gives 0.96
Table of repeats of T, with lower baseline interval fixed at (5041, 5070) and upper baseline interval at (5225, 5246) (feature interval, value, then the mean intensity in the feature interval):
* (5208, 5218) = 0.03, 30.7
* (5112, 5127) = -0.02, 32.9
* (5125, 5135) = 0.04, 31.1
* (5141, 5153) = 0.07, 30.2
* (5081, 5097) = -0.02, 33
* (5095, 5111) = 0.02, 31.9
